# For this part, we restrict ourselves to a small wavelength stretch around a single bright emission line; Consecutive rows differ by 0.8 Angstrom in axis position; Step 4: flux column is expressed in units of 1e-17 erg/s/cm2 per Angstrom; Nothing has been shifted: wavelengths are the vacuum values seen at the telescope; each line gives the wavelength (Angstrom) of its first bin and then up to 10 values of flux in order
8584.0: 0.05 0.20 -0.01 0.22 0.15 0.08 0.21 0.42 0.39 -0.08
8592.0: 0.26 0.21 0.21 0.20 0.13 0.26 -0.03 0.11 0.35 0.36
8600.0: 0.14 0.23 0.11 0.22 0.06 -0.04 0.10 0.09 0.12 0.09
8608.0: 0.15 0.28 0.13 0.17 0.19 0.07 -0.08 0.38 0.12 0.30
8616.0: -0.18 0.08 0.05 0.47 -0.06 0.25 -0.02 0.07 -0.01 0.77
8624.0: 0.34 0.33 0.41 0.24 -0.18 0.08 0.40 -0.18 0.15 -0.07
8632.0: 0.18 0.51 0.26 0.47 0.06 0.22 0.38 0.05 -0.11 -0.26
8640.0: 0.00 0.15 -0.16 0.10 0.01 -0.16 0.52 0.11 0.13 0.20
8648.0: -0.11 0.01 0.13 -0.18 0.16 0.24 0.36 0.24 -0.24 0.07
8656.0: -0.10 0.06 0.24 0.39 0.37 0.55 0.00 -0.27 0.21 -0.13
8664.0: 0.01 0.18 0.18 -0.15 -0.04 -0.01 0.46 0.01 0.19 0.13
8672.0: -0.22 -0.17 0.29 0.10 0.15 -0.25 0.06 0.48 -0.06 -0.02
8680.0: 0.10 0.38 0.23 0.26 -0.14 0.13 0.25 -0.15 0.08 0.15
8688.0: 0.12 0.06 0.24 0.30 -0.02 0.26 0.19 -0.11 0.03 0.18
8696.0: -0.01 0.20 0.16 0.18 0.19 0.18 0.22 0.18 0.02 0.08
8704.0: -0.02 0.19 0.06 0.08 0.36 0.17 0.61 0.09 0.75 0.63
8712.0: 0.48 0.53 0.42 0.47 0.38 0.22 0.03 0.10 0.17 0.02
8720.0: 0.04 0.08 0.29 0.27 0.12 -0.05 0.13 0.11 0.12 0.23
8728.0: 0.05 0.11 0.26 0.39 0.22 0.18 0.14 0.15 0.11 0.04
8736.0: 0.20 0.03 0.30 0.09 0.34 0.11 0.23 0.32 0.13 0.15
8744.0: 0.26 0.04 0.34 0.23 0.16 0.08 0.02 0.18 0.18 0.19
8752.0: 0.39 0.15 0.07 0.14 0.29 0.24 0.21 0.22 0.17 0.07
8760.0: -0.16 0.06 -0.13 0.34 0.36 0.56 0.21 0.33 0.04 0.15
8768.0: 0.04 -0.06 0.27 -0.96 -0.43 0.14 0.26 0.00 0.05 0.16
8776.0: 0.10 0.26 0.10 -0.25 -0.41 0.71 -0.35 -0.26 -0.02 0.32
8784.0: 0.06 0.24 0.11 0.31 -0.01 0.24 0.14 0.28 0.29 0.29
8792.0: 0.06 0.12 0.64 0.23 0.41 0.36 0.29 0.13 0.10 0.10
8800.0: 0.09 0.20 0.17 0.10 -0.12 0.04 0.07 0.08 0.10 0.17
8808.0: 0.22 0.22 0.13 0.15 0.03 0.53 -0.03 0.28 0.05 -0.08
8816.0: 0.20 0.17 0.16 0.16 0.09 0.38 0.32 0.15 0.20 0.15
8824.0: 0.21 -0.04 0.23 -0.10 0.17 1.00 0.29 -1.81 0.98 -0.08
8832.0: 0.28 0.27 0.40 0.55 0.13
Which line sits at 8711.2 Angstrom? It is H-gamma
